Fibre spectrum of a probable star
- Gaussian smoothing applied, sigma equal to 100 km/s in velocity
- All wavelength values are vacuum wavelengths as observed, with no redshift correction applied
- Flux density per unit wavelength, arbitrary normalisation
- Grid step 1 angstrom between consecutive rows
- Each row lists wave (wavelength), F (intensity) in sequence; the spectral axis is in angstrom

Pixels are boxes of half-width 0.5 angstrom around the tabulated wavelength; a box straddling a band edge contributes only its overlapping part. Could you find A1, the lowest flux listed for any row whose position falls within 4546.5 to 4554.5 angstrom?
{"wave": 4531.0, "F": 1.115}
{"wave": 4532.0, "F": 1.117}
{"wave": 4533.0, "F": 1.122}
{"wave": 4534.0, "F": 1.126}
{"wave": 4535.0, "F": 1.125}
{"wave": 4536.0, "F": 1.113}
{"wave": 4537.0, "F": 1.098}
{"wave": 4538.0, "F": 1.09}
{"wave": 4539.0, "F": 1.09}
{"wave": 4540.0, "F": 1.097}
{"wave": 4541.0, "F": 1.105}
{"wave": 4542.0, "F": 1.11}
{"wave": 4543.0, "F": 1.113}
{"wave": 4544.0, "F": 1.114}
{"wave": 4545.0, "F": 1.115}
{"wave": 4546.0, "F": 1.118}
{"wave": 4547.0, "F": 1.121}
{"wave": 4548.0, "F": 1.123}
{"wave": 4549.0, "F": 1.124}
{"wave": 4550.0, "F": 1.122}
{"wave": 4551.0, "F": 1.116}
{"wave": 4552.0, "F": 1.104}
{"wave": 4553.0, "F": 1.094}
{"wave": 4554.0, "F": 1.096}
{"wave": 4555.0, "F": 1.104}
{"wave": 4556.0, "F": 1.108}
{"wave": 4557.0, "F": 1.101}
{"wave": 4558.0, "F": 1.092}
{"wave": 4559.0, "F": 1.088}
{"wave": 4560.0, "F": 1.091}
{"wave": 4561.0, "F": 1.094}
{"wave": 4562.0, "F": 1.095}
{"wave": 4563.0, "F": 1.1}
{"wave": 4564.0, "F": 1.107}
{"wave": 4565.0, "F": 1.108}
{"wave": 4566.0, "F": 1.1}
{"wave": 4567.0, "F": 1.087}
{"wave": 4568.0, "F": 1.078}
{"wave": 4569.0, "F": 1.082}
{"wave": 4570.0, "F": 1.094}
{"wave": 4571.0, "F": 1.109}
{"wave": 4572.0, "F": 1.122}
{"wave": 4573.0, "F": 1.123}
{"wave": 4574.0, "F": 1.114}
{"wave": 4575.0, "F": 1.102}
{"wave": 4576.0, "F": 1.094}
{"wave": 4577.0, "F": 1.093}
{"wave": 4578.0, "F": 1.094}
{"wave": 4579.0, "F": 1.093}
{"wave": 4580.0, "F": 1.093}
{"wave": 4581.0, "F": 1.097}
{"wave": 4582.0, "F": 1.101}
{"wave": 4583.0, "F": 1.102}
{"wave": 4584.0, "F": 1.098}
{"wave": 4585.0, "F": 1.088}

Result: 1.094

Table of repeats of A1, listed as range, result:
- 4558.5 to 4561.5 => 1.088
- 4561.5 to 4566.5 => 1.095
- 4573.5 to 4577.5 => 1.093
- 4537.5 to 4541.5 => 1.09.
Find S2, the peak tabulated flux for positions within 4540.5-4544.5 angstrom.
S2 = 1.114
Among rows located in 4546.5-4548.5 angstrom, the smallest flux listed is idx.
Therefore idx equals 1.121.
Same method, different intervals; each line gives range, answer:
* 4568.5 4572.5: 1.082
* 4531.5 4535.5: 1.117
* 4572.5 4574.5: 1.114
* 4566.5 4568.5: 1.078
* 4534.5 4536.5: 1.113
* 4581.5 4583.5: 1.101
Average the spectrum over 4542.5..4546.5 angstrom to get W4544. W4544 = 1.12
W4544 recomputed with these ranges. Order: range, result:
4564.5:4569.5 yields 1.09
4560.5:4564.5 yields 1.1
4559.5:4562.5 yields 1.09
